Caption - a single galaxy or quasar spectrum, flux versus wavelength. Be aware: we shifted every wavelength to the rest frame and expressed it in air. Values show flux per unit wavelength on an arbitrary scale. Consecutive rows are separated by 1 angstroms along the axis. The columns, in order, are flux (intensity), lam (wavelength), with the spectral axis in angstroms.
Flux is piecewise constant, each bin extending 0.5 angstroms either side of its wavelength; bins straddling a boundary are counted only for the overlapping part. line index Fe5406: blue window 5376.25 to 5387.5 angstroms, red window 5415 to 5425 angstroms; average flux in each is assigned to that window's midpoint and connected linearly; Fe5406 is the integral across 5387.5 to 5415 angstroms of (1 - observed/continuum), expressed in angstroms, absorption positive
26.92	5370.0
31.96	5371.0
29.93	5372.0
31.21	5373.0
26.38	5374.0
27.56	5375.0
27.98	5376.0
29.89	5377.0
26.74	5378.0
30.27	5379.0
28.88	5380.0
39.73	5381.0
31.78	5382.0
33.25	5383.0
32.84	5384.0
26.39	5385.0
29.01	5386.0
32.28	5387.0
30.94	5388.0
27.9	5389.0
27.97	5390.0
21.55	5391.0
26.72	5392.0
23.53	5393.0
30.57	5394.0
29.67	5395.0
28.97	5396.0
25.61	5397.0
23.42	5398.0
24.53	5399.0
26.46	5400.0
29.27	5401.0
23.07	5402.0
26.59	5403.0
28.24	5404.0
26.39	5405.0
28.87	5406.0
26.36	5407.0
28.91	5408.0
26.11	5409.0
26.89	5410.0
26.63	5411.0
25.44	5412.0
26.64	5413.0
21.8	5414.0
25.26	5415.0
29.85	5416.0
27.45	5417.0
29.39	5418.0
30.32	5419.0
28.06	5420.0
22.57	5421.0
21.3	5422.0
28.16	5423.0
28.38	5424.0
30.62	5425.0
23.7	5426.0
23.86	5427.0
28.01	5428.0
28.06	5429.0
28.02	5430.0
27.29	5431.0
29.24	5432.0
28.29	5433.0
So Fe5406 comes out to 2.4 angstroms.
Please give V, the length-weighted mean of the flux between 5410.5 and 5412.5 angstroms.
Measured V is 26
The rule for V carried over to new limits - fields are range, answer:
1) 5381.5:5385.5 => 31.1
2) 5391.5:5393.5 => 25.1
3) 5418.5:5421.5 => 27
